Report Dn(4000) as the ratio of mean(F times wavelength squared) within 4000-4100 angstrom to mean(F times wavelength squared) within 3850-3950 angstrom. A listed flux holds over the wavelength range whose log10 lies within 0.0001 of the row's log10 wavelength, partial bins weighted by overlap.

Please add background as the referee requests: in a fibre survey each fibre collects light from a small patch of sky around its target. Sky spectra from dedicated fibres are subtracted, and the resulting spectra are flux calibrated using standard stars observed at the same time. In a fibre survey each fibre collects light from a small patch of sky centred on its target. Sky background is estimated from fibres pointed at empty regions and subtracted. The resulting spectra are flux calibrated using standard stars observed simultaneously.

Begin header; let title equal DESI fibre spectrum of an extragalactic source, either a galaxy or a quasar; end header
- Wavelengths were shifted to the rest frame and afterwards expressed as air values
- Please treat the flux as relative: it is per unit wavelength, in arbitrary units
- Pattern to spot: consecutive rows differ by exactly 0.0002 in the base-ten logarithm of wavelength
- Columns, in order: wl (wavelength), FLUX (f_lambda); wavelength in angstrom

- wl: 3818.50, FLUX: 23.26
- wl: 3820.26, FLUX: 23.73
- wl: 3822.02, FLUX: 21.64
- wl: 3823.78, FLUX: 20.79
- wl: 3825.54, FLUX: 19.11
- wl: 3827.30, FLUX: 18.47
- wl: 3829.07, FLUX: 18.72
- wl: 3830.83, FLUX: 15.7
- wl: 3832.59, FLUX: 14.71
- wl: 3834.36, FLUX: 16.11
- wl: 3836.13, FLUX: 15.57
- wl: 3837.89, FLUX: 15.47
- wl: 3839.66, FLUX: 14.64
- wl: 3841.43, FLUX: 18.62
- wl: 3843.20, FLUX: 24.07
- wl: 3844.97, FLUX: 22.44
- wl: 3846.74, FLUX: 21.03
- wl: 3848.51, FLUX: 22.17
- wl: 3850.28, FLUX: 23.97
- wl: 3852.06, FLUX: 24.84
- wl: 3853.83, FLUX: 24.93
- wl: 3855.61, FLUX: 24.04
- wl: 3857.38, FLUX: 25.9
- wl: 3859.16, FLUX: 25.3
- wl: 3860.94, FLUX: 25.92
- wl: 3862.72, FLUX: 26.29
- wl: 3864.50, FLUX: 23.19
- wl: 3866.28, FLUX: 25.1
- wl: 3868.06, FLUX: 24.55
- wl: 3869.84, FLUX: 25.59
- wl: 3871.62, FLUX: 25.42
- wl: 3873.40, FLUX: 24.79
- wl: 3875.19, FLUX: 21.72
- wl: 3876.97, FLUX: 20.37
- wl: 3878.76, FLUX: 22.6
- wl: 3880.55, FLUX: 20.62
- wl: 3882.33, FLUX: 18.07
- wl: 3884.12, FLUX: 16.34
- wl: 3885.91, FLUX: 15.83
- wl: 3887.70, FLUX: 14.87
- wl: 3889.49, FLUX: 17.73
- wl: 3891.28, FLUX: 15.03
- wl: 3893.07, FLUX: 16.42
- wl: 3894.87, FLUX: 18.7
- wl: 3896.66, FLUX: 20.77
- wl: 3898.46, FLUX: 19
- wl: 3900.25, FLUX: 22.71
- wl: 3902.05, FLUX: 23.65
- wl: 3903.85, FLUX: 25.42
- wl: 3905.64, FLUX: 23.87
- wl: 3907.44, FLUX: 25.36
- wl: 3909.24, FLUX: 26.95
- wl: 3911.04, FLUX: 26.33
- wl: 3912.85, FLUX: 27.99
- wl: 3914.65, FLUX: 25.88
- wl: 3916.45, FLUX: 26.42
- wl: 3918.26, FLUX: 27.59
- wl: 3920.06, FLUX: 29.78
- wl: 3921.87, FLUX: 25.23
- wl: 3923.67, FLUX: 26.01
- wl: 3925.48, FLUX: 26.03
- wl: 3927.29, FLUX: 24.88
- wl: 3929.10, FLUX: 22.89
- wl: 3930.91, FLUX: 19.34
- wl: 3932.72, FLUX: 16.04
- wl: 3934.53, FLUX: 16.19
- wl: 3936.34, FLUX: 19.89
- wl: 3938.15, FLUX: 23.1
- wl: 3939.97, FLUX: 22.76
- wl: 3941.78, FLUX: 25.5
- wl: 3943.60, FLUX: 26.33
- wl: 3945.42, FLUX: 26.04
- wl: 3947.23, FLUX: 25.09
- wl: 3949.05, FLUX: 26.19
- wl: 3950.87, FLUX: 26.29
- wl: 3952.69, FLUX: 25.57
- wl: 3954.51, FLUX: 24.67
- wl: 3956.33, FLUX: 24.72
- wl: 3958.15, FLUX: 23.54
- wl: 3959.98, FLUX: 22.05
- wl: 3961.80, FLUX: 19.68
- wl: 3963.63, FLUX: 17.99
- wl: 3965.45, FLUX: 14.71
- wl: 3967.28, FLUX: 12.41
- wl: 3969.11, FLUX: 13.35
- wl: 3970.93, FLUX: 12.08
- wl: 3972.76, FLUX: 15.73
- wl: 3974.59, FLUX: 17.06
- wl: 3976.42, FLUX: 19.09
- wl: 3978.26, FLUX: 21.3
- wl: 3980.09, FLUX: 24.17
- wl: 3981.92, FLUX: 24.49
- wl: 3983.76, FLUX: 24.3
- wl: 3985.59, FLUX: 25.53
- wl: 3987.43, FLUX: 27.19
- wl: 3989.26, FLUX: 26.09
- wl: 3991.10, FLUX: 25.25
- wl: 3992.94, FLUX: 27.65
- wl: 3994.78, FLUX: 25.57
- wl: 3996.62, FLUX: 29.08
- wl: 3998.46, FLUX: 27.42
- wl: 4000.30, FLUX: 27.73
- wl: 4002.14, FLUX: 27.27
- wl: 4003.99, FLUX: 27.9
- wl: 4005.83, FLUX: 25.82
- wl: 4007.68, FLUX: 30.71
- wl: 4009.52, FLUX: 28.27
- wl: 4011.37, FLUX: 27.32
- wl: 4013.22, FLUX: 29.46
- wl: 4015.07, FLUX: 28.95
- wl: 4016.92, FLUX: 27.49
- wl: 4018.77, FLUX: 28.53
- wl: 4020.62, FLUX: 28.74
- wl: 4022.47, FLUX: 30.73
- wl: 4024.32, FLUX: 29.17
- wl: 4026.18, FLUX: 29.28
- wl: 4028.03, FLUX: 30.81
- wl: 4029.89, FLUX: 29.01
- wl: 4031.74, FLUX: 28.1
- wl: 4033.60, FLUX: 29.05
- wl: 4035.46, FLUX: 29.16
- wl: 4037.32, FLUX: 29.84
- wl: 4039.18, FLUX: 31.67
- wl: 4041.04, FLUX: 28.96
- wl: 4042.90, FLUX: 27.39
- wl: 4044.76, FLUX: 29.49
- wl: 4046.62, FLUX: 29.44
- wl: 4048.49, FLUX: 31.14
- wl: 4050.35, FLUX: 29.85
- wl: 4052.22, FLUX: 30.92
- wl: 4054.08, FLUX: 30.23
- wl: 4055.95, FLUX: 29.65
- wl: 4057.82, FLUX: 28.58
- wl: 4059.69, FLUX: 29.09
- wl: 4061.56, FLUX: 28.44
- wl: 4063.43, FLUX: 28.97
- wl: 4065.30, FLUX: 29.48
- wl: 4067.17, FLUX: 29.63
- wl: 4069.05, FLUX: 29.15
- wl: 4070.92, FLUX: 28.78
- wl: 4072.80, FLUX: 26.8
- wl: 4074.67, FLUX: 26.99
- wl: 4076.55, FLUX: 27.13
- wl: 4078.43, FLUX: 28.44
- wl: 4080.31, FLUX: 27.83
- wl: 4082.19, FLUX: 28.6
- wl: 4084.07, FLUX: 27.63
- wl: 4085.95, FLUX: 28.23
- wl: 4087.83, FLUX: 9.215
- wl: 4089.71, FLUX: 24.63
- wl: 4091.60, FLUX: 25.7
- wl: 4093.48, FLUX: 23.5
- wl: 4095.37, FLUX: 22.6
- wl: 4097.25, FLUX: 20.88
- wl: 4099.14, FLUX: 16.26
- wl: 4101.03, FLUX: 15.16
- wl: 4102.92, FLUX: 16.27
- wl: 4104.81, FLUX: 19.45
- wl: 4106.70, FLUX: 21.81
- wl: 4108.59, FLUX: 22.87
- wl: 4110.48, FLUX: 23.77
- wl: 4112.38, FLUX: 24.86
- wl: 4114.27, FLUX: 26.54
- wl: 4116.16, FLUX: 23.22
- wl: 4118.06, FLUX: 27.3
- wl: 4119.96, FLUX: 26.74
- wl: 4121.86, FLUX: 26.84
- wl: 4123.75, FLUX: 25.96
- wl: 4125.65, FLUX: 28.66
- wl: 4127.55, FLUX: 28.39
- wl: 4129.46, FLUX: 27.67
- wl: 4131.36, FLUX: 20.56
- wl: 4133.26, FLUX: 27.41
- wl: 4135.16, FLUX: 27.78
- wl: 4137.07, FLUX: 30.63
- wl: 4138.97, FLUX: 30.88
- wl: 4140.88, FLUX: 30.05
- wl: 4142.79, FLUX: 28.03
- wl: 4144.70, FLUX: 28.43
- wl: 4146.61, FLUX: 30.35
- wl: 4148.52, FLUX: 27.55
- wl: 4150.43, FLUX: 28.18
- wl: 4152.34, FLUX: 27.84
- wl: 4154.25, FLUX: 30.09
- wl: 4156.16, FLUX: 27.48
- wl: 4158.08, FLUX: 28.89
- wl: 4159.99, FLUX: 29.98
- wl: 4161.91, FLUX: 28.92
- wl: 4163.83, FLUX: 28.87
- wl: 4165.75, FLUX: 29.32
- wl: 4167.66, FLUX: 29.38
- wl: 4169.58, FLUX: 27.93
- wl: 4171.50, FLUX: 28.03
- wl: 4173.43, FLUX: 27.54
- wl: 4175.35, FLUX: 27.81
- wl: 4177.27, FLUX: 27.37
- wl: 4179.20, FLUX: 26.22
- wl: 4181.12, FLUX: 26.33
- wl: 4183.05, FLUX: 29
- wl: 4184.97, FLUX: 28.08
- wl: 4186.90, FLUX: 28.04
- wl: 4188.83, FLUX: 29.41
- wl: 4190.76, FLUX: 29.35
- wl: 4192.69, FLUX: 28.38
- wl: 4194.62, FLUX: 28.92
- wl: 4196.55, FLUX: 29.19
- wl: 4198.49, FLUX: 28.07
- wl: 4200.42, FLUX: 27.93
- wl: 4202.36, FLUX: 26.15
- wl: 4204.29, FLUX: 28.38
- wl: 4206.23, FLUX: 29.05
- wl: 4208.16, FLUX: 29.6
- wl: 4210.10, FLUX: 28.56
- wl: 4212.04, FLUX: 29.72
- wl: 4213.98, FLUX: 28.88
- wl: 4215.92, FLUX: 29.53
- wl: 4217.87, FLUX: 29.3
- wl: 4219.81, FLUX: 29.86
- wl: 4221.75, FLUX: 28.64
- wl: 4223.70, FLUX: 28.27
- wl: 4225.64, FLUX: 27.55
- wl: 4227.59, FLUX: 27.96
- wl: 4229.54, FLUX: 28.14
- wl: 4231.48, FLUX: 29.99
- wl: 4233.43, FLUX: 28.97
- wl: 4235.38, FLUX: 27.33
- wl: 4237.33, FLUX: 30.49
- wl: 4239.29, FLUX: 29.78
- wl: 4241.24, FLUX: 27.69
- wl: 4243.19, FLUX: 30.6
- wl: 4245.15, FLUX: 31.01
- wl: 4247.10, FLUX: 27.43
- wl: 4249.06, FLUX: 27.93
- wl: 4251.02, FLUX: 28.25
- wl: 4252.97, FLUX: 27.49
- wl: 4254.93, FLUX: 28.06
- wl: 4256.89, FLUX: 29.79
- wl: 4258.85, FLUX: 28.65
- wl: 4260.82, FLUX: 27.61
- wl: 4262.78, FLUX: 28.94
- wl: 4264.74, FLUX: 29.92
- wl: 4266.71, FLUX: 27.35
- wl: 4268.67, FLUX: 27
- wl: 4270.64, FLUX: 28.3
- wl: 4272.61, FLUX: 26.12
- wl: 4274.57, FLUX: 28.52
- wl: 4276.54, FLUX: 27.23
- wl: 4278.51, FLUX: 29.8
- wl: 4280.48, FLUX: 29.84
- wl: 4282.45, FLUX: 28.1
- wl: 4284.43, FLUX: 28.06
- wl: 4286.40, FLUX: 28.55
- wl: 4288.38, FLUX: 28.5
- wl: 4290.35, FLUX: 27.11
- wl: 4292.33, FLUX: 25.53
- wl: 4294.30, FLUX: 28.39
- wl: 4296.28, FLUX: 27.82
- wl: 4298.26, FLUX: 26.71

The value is 1.30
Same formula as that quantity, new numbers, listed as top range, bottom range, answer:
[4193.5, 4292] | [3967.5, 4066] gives 1.18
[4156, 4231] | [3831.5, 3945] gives 1.49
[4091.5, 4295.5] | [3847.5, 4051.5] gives 1.27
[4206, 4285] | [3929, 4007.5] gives 1.44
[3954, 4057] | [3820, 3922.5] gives 1.27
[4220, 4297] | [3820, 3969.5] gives 1.55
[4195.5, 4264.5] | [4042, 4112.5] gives 1.20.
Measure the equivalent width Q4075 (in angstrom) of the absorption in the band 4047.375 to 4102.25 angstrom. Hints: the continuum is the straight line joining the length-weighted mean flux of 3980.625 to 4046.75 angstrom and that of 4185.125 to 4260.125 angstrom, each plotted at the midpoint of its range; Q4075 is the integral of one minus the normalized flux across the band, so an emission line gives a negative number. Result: 3.9 angstrom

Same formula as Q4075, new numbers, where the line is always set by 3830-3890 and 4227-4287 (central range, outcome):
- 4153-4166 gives -1.1 angstrom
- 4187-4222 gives -1.6 angstrom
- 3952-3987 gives 4.5 angstrom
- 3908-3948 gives -3.5 angstrom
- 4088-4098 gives 1.2 angstrom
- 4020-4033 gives -2.8 angstrom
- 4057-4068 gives -1.8 angstrom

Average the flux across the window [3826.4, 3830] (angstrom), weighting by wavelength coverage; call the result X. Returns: 18.6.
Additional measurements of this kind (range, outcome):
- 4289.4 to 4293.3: 26.3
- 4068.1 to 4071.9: 28.9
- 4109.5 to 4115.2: 25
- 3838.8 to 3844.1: 19.1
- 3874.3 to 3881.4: 21.3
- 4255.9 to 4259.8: 29.2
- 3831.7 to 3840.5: 15.3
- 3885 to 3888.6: 15.4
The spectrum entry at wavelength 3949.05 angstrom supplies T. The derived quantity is 26.19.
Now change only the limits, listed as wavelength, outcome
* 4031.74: 28.1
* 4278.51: 29.8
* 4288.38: 28.5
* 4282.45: 28.1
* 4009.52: 28.27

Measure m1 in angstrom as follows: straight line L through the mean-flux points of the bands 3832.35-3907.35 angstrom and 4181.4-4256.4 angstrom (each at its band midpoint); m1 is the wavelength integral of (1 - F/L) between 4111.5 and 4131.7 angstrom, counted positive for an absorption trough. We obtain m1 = 0.3 angstrom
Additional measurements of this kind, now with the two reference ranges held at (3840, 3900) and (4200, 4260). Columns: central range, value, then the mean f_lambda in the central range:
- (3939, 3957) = -1.7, 25.3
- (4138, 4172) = -2.1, 28.9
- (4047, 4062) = -2.7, 29.8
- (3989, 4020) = -4.4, 27.7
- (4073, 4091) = 0.2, 25.5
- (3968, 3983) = 3.4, 18.4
